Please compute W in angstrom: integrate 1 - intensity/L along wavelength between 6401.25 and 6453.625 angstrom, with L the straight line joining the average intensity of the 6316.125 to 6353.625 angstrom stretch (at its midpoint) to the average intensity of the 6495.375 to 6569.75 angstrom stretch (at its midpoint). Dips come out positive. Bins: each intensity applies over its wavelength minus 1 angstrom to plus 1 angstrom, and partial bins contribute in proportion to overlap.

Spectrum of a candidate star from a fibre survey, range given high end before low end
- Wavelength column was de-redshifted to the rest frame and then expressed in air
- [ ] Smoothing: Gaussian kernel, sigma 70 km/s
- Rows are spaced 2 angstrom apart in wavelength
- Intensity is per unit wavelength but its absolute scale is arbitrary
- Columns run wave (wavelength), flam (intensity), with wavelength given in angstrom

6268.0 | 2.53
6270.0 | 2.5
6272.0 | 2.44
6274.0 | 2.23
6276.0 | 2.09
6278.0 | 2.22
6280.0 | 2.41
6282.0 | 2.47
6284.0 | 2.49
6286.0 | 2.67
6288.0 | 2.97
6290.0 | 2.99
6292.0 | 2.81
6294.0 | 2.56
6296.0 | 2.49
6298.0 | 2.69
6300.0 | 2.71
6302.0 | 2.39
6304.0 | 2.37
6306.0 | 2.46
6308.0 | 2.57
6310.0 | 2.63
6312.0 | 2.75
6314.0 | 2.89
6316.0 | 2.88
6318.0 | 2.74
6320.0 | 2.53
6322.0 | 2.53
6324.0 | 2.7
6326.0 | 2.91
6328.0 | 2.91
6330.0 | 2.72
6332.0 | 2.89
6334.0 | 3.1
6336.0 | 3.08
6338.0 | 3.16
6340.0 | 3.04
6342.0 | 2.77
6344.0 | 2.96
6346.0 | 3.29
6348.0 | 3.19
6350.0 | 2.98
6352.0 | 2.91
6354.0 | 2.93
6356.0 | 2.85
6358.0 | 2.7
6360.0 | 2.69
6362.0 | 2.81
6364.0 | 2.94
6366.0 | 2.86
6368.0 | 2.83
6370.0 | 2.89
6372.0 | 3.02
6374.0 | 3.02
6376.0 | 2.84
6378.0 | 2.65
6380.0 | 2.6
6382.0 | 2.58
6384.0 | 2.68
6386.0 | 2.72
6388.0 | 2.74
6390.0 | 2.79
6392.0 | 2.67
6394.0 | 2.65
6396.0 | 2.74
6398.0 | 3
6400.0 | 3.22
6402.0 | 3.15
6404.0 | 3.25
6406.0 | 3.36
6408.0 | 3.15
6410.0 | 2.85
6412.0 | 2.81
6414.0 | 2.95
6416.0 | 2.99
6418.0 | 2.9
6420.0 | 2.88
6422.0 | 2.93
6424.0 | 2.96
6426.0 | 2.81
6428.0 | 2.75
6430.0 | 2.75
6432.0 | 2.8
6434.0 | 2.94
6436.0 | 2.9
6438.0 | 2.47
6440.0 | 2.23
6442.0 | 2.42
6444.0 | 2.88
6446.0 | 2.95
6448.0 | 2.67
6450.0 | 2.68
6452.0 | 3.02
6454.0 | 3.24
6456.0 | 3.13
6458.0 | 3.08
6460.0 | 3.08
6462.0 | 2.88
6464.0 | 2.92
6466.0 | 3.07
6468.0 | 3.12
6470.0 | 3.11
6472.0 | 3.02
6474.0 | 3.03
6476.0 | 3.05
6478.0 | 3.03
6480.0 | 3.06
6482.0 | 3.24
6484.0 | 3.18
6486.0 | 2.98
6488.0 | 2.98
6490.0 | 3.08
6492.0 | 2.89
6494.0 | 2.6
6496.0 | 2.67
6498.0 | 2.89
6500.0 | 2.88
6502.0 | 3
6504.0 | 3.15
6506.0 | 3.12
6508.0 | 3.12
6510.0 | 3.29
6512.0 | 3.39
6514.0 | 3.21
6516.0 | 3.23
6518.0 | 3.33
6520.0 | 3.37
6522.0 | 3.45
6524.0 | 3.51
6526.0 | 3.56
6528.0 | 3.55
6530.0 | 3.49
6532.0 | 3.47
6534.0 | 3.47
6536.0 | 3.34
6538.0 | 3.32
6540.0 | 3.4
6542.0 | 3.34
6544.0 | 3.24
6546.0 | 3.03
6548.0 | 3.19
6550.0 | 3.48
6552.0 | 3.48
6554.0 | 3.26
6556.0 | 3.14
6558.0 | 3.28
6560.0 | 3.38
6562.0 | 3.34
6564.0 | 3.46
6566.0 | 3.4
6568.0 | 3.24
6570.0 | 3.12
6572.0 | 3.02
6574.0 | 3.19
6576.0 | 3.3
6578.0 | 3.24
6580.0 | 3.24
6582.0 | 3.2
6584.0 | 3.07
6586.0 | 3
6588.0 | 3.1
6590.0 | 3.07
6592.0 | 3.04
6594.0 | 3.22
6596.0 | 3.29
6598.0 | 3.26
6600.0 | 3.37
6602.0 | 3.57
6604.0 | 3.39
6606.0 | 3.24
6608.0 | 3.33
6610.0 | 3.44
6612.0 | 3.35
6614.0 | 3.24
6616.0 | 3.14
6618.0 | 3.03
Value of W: 3.7 angstrom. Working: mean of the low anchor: 2.91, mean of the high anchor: 3.28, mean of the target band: 2.87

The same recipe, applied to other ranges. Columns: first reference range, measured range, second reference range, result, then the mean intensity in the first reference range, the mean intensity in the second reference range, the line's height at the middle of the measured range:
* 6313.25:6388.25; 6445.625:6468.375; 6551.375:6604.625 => 0.4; 2.86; 3.24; 3.04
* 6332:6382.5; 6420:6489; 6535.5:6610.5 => 3.3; 2.91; 3.26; 3.07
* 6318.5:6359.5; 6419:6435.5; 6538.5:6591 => 1.0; 2.9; 3.24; 3.03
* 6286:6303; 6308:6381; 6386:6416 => -1.2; 2.7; 2.95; 2.82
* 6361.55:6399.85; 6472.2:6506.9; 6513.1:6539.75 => 2.8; 2.8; 3.41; 3.25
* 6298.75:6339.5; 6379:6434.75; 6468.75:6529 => 1.1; 2.75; 3.13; 2.94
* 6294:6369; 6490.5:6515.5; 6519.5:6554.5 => 2.0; 2.8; 3.39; 3.29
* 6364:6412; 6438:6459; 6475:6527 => 1.4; 2.88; 3.13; 3.01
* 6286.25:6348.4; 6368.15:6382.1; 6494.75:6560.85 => 0.5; 2.79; 3.27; 2.92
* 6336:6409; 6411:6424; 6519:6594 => 0.4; 2.91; 3.29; 3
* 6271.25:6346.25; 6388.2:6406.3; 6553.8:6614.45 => -0.5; 2.69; 3.25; 2.87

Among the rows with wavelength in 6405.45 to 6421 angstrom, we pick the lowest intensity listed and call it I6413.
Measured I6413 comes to 2.81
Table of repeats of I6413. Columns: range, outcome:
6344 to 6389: 2.58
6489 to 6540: 2.6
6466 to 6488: 2.98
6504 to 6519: 3.12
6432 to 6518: 2.23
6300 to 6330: 2.37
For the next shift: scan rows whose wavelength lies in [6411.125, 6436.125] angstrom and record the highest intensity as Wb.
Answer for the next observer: 2.99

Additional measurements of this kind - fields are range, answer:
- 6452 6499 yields 3.24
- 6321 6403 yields 3.29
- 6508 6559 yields 3.56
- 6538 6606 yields 3.57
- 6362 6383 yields 3.02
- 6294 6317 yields 2.89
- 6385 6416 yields 3.36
